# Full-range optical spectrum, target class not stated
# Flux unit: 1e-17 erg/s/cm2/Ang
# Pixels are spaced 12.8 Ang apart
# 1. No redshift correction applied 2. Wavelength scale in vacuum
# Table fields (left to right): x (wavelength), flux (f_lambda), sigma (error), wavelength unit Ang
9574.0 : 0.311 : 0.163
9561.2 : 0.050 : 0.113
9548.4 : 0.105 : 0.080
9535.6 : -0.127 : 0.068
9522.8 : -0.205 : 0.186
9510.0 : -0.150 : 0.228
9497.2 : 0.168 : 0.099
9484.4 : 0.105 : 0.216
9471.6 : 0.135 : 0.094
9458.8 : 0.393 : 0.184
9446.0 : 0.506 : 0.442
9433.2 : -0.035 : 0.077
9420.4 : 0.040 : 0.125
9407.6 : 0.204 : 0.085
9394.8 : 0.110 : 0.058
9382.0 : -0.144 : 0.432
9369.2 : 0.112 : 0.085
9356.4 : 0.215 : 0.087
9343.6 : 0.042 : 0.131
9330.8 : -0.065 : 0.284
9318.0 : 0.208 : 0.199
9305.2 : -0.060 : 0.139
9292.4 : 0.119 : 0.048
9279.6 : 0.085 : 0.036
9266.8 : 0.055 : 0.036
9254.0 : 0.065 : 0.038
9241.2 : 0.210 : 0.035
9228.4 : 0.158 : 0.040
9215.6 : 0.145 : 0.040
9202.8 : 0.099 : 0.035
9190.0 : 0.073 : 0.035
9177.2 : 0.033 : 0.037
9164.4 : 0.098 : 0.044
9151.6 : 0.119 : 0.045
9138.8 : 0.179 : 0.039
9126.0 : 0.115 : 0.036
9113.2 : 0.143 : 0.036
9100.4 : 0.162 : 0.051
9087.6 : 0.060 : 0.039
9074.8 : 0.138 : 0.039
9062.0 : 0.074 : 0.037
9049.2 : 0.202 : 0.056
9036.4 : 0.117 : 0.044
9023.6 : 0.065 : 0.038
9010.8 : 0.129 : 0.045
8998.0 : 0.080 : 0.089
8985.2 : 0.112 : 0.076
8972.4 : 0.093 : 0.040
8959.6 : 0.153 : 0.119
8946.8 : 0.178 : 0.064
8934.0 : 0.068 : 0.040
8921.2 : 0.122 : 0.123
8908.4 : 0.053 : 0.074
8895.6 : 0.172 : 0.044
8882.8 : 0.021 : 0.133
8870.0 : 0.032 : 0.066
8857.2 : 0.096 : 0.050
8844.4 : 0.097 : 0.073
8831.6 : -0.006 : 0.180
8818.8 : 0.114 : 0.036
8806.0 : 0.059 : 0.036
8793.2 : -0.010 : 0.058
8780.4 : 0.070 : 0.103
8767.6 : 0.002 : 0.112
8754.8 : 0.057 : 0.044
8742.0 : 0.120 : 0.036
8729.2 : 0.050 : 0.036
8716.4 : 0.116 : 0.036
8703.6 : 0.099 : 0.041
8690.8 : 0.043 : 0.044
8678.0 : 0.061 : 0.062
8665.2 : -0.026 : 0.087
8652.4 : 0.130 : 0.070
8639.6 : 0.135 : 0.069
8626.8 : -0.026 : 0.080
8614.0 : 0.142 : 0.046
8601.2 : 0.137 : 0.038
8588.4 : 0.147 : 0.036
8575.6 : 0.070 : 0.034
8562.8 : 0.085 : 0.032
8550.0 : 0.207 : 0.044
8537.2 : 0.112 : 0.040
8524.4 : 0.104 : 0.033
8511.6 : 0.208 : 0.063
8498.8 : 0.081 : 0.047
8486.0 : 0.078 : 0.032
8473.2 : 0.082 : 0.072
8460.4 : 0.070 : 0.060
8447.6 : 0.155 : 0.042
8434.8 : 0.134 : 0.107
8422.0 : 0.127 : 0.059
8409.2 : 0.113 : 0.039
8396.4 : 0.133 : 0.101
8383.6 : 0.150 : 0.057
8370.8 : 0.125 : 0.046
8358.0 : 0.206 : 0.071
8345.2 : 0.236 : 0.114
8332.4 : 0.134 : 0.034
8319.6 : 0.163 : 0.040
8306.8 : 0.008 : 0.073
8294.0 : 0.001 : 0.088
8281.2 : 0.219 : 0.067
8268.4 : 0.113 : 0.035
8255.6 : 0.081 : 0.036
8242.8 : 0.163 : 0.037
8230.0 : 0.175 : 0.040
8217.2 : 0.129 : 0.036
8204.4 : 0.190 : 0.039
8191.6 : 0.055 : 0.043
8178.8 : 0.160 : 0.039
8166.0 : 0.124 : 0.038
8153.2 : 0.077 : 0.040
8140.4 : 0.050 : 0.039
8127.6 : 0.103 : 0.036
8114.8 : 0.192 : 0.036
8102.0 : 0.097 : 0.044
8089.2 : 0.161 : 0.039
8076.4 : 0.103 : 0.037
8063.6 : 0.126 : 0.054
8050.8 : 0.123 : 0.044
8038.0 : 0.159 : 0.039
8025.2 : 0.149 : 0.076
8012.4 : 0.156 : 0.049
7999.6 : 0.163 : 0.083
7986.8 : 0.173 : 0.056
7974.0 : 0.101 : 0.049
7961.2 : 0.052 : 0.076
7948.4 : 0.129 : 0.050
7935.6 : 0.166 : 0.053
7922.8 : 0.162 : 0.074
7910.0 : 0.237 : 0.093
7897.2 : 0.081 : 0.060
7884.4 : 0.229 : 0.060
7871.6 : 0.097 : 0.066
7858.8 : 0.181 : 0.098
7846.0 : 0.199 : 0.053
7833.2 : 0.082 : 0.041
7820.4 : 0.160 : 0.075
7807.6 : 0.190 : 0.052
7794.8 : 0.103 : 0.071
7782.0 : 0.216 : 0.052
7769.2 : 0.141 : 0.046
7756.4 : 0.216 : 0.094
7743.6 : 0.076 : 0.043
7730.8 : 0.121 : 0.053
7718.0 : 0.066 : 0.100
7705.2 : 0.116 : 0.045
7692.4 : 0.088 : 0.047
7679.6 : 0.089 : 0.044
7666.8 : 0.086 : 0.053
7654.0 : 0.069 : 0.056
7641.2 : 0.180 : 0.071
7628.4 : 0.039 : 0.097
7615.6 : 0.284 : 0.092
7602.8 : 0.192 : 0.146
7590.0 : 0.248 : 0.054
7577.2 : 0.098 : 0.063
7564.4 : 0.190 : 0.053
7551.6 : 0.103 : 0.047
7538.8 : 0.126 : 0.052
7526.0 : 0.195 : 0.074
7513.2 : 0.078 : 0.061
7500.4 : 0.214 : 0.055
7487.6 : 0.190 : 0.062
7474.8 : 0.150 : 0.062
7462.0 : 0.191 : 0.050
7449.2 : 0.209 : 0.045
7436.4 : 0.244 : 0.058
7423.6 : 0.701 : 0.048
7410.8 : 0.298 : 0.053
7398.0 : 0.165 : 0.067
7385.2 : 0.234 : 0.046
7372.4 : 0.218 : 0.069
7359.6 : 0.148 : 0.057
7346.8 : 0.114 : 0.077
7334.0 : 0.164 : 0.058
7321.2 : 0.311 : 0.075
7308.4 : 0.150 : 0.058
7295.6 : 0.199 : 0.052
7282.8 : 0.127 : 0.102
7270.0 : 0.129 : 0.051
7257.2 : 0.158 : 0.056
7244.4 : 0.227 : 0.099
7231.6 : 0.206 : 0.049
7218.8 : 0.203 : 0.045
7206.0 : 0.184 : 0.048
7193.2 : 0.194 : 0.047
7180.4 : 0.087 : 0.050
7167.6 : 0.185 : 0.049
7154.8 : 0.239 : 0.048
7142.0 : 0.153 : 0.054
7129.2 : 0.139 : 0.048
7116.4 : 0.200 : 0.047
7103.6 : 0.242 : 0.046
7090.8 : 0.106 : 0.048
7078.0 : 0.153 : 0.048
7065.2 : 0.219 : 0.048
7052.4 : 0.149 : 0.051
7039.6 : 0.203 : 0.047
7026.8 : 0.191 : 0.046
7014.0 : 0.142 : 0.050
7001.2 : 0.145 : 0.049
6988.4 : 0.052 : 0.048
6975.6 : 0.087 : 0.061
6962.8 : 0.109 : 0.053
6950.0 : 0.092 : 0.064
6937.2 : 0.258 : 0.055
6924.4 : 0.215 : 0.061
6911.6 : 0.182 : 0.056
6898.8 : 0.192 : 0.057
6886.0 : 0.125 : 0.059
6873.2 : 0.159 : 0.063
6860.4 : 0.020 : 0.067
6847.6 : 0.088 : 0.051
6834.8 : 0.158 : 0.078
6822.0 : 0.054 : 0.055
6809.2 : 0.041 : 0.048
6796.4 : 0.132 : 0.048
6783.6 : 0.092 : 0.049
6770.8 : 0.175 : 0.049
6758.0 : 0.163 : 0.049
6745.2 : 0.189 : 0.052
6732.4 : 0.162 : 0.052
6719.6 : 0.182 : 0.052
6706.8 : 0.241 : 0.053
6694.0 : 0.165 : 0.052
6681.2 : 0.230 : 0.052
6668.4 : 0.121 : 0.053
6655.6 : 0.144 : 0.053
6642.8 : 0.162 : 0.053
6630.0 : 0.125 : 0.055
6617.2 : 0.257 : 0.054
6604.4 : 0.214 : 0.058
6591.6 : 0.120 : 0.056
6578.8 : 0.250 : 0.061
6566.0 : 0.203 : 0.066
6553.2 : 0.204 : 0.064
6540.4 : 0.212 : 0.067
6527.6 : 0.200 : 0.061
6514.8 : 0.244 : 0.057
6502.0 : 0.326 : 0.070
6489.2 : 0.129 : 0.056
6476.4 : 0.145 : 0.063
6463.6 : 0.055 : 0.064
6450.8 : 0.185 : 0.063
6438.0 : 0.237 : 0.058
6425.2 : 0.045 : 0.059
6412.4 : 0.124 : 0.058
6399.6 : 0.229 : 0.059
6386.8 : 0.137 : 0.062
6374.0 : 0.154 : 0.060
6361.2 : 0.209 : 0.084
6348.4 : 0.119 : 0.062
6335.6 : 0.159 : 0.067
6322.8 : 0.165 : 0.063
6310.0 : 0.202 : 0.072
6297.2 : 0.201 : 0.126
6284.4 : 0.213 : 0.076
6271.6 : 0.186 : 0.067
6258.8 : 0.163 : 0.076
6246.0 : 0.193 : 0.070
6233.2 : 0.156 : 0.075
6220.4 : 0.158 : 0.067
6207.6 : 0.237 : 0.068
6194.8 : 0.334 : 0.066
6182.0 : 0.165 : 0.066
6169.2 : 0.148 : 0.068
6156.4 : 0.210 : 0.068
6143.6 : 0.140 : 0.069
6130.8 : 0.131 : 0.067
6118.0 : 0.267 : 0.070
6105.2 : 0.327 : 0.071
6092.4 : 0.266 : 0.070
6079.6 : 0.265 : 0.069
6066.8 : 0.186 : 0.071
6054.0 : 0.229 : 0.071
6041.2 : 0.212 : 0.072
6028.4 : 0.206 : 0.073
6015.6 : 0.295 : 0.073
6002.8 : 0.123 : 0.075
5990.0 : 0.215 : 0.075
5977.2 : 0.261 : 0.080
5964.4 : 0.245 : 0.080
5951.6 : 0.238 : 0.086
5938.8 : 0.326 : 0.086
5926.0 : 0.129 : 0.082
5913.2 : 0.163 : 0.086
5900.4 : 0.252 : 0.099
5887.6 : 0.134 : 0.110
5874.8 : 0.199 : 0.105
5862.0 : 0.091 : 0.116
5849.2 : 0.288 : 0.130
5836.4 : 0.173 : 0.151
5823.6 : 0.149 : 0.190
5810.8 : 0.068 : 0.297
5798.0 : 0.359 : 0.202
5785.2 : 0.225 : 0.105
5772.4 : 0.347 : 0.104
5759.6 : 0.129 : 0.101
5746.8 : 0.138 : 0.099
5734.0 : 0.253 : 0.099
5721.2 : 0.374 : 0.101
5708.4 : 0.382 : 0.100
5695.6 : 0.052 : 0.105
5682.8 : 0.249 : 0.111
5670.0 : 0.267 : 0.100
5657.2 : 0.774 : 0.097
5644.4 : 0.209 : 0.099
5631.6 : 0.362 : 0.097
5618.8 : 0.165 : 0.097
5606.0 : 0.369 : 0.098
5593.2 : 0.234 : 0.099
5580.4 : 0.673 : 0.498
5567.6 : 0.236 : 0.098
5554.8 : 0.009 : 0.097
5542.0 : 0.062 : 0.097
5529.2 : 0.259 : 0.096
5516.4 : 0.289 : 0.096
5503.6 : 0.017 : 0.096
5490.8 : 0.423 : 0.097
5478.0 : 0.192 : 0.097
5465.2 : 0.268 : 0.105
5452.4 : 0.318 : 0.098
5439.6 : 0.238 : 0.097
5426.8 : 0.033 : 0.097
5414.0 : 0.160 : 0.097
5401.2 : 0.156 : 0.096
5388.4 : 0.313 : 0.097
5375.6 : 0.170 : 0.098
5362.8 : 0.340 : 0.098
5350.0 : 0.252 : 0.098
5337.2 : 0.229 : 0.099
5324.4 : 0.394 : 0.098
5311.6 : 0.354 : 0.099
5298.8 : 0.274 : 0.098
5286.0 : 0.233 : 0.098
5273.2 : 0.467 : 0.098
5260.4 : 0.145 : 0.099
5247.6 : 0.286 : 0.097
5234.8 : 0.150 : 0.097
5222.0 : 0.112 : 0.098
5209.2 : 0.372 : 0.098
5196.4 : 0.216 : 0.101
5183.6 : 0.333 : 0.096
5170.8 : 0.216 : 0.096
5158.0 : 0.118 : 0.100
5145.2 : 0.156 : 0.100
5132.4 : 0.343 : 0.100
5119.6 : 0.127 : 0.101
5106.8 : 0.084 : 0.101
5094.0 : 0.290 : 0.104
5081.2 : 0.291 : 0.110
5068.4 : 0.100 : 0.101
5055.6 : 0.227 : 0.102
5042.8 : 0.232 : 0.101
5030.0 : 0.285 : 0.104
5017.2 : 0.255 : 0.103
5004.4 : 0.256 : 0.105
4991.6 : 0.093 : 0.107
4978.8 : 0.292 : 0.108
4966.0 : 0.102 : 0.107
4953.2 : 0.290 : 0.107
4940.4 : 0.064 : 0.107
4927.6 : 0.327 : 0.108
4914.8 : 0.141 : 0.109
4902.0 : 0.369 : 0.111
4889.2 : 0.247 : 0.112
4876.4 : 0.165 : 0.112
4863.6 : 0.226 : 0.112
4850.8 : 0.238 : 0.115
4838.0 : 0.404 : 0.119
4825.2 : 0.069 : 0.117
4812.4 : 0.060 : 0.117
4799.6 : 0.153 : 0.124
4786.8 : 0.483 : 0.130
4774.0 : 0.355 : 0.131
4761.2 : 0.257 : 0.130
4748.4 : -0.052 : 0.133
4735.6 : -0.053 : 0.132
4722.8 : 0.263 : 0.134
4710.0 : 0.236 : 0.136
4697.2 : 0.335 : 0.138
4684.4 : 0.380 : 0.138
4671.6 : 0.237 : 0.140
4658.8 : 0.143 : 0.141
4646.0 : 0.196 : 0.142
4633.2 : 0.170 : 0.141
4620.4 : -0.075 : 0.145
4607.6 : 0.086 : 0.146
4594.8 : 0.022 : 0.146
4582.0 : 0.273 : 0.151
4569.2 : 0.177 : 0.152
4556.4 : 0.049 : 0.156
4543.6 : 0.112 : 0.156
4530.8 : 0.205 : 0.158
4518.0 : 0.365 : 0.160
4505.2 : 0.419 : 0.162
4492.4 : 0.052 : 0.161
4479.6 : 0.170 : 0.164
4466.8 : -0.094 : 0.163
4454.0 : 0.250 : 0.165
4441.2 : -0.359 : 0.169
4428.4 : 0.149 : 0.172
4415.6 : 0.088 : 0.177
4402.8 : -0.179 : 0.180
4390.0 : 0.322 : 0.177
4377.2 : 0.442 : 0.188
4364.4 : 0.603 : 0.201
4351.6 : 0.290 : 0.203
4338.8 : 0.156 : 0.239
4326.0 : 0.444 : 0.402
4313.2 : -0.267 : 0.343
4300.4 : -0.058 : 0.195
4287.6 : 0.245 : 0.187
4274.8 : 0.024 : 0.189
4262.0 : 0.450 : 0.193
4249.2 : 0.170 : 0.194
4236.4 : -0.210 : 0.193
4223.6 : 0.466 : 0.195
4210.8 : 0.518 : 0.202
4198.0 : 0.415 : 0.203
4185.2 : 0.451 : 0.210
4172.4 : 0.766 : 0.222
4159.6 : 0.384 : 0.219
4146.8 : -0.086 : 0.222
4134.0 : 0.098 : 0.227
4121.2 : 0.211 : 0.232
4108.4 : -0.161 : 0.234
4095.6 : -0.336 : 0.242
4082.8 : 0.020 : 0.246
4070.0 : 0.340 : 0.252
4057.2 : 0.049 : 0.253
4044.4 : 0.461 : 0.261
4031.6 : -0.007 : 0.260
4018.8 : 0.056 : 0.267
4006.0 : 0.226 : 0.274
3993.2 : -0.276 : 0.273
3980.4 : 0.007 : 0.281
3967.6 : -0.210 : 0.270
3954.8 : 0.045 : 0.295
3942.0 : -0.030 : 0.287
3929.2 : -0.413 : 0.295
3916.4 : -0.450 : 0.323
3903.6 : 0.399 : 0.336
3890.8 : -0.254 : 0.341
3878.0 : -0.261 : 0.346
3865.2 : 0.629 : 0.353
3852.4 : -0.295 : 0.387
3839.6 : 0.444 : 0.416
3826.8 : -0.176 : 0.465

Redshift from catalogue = 0.130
